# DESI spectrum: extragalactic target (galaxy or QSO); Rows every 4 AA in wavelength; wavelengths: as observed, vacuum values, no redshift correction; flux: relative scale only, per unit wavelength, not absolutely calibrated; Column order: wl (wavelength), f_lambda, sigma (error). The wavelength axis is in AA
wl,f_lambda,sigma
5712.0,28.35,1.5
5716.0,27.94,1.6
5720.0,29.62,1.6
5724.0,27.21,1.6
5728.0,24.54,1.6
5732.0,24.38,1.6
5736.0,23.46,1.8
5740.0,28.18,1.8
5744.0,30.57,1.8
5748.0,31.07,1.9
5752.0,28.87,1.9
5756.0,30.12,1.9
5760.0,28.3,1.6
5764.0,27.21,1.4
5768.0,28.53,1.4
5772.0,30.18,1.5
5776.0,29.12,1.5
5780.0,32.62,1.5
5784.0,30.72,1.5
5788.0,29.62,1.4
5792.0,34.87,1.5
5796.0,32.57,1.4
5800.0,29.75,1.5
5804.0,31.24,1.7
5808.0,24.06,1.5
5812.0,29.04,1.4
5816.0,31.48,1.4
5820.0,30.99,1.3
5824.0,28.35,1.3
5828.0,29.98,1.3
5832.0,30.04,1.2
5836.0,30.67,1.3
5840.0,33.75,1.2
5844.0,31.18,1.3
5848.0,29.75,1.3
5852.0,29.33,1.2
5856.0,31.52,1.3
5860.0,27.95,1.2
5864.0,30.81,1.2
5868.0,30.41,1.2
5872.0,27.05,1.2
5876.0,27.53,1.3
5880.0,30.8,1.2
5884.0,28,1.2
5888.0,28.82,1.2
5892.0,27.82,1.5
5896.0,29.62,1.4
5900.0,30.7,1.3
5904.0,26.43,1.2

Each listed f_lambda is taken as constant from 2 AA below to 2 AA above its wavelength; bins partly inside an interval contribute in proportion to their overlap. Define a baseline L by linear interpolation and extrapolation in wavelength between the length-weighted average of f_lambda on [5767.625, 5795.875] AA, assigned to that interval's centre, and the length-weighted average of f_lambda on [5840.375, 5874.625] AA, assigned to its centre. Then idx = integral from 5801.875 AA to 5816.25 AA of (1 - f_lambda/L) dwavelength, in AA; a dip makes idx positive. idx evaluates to 0.9 AA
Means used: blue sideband 31.1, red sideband 29.9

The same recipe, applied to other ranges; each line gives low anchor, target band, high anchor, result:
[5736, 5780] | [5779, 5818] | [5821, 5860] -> -1.1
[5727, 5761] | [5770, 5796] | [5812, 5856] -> -2.1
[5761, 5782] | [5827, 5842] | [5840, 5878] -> -0.8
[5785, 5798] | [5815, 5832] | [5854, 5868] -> 0.6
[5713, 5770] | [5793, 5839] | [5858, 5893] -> -2.6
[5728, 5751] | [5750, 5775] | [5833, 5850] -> -0.6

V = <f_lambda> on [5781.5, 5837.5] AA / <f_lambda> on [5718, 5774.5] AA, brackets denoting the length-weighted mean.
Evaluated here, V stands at 1.08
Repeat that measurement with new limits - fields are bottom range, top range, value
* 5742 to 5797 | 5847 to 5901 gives 0.97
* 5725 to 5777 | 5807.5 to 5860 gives 1.07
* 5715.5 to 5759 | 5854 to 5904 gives 1.05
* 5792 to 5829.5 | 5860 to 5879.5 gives 0.97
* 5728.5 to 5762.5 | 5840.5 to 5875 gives 1.07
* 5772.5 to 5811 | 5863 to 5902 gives 0.96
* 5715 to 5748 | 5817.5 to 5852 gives 1.12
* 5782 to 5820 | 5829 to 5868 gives 1.00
